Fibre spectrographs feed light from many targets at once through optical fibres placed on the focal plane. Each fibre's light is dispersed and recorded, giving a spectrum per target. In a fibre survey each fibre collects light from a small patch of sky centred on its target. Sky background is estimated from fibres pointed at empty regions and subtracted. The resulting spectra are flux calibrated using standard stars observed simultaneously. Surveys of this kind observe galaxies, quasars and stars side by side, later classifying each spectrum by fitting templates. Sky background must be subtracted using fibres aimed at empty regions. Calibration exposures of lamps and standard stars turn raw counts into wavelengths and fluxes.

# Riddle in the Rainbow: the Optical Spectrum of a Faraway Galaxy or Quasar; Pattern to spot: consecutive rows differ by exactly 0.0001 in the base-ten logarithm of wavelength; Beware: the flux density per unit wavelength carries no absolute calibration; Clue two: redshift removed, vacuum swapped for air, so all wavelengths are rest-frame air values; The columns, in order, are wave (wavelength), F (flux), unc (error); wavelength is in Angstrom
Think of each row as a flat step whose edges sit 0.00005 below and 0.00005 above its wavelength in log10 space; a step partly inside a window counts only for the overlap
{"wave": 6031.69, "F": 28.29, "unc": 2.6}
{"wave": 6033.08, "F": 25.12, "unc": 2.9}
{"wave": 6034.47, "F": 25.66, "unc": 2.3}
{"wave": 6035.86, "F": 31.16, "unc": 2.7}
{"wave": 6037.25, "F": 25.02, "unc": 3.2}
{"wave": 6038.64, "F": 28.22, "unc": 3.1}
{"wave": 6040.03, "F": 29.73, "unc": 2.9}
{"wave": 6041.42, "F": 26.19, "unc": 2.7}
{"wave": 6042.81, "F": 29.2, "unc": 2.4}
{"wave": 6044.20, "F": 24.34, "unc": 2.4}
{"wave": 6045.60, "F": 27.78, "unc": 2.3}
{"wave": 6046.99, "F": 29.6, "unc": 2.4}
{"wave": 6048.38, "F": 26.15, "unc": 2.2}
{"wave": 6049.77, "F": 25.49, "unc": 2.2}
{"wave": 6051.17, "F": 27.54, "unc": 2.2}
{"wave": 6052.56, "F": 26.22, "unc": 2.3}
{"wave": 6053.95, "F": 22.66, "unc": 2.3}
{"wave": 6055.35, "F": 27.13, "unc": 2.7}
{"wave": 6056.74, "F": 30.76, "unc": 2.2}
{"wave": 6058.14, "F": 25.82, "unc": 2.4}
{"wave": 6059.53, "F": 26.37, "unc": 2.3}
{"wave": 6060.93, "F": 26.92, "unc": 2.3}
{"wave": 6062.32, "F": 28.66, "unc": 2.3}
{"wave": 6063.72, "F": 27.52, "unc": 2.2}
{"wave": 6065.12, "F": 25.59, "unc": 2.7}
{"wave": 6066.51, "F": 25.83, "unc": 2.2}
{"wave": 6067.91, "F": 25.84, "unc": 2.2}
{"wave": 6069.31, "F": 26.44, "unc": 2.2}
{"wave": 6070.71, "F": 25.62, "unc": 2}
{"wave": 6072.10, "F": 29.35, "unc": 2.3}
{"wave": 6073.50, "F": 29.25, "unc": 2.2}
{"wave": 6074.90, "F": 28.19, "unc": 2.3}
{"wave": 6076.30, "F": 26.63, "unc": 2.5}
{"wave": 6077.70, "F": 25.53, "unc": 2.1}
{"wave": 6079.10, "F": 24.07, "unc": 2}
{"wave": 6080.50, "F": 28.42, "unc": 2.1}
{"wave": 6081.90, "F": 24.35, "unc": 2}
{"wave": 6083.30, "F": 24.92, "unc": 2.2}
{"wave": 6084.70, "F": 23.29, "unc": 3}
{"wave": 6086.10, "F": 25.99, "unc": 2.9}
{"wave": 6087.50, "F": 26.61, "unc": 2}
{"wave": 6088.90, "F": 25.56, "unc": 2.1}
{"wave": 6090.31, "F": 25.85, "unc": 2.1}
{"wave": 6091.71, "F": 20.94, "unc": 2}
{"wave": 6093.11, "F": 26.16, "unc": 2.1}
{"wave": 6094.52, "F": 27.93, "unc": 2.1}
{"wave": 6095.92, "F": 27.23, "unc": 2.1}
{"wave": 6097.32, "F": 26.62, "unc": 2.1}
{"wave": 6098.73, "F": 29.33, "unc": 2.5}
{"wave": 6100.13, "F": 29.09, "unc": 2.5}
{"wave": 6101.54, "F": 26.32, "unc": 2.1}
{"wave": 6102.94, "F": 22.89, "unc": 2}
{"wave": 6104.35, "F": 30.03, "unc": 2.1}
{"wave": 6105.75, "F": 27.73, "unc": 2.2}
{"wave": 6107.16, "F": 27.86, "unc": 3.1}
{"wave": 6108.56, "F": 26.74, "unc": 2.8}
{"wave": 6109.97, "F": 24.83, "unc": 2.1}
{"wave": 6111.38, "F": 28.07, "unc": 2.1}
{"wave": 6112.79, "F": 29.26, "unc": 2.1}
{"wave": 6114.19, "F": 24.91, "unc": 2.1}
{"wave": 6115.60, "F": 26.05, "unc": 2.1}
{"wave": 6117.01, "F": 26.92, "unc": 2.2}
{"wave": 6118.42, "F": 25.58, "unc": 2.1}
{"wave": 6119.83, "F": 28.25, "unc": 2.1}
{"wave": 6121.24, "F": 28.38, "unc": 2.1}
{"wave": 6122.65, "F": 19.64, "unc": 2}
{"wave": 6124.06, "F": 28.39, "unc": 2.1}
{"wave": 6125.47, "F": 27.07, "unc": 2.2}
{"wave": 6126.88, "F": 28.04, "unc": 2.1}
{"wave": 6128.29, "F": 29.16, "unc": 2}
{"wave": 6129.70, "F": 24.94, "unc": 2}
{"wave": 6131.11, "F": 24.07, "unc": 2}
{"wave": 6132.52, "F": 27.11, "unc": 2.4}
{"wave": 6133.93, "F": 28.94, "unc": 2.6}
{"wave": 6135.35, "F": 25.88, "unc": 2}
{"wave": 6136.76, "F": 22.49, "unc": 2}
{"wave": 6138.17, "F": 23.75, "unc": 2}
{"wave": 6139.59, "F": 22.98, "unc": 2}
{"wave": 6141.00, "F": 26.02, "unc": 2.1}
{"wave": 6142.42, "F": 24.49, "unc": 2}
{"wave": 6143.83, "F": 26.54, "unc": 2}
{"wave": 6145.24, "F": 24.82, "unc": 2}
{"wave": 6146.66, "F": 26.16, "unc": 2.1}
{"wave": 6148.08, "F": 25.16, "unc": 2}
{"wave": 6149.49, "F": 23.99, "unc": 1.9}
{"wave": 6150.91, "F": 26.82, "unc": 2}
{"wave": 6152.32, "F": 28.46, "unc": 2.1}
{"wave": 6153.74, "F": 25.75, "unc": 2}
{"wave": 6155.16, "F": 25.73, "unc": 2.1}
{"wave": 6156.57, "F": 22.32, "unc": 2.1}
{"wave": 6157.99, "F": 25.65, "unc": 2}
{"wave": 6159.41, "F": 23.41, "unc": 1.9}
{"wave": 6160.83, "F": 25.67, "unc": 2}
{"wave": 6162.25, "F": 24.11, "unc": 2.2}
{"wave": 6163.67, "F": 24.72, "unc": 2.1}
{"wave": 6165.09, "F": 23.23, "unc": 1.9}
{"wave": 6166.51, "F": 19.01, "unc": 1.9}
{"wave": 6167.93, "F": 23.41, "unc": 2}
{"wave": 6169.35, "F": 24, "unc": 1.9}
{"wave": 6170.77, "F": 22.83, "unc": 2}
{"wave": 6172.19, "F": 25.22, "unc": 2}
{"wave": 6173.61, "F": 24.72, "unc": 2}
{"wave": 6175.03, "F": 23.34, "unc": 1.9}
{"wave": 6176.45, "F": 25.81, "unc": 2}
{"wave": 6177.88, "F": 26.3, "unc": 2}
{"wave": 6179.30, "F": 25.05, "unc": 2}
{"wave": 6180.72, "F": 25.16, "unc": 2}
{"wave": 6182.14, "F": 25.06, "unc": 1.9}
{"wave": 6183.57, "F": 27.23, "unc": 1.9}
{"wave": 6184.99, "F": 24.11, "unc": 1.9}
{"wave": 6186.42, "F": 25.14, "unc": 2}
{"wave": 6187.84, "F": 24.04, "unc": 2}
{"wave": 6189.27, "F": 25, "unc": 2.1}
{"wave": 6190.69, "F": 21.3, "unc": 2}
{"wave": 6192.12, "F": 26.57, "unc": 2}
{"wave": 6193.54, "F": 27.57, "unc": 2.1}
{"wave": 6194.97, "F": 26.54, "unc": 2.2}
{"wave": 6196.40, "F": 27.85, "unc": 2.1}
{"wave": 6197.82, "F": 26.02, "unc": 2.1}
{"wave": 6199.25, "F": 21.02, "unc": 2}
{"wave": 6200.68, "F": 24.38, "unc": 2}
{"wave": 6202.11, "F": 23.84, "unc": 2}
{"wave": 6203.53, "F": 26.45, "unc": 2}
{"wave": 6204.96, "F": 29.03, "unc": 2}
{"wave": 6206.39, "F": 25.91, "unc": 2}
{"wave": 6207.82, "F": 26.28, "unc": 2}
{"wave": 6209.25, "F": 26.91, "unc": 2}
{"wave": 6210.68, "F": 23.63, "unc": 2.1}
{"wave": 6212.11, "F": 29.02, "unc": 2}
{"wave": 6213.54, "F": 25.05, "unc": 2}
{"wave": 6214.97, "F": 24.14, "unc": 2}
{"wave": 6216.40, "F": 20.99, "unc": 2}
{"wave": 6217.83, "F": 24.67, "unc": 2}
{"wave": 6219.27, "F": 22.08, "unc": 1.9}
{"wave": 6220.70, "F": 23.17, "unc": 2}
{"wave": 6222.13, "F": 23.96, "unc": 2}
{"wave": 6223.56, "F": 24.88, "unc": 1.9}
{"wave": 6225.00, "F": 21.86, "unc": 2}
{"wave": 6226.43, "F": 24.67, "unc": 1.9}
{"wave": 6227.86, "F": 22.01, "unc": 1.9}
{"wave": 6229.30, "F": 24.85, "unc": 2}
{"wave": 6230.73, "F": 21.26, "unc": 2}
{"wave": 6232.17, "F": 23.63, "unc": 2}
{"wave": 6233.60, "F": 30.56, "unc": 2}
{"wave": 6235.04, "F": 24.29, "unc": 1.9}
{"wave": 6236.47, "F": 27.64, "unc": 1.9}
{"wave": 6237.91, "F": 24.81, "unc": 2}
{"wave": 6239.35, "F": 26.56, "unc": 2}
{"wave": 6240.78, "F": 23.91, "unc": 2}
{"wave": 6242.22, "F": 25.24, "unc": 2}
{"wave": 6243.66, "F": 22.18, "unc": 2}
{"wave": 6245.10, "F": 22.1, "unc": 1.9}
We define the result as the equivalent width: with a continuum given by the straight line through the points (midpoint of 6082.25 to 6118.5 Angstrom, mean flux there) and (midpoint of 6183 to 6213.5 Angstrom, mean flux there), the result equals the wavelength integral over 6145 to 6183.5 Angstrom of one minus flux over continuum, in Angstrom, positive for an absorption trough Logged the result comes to 1.7 Angstrom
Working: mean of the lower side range 26.4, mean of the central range 24.7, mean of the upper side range 25.6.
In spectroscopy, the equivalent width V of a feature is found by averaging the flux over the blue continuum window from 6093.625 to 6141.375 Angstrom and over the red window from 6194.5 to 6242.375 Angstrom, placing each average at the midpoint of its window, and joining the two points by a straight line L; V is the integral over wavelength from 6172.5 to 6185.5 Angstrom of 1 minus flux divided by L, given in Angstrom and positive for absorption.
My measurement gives 0.2 Angstrom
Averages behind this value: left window 26.5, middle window 25.2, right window 24.9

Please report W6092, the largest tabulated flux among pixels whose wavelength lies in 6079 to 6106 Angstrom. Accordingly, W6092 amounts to 30.03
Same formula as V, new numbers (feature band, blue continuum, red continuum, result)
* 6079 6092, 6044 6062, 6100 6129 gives 0.8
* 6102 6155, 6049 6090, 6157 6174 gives -2.9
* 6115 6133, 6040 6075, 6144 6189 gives -0.6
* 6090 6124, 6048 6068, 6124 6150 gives -0.7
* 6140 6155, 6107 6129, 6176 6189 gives 0.2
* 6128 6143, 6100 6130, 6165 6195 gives 0.4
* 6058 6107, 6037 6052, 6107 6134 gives 0.8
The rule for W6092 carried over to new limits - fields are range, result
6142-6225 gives 29.03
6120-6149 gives 29.16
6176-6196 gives 27.57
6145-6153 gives 28.46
